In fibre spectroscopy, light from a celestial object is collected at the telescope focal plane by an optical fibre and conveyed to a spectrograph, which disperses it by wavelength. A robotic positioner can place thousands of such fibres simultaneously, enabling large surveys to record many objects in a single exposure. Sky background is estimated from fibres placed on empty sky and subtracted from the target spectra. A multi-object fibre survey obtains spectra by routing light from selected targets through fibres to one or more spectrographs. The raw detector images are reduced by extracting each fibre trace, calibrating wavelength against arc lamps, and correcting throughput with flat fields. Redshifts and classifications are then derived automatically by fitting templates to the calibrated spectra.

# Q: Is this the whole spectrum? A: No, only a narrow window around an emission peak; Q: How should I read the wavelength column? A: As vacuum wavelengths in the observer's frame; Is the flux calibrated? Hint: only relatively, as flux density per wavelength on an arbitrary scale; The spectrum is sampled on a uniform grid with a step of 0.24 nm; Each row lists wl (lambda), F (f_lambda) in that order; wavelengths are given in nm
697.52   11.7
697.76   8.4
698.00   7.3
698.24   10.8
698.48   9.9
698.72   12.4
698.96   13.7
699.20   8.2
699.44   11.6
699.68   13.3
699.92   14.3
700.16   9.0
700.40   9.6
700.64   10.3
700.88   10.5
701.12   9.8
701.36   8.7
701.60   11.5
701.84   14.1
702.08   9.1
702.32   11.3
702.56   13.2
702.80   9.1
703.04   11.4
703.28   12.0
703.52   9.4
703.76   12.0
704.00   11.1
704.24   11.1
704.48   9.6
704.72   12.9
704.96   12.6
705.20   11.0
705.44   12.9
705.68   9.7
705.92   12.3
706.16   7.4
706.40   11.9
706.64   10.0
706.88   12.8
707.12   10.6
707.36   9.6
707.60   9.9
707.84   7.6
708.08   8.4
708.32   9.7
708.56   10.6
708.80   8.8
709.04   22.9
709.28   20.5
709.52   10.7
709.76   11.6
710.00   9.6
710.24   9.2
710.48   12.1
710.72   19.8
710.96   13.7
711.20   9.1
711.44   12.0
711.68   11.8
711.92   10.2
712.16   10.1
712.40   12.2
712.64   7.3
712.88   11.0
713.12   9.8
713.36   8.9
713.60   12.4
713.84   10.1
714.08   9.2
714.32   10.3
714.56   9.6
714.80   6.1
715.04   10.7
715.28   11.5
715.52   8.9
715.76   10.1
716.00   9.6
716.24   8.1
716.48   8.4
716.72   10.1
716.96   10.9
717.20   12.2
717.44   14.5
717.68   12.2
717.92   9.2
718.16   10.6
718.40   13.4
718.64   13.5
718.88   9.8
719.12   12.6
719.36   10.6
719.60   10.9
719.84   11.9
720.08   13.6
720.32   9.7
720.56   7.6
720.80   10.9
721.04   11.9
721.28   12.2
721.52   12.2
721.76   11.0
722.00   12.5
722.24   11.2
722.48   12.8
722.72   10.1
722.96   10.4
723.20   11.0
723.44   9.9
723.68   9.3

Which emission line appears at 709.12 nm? [S II] 6716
